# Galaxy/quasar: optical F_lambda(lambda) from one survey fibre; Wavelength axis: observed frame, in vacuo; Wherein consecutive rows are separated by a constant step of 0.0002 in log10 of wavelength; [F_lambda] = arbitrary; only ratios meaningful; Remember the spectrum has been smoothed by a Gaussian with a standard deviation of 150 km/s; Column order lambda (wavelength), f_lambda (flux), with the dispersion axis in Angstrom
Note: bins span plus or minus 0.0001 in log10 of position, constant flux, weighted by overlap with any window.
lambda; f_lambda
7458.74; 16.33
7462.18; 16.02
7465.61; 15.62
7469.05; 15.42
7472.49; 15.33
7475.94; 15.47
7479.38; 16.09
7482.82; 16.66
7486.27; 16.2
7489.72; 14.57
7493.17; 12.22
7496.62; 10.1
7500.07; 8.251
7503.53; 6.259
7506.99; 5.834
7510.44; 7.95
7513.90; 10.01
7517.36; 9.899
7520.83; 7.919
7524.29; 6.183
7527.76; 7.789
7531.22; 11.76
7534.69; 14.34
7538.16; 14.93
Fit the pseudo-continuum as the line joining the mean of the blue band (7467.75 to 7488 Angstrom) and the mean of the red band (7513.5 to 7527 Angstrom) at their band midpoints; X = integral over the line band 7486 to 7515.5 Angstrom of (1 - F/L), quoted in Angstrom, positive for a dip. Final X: 5.1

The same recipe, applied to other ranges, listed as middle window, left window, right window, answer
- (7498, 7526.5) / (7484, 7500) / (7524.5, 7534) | 8.41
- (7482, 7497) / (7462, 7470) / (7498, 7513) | -4.71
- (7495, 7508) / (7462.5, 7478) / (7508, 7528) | 3.78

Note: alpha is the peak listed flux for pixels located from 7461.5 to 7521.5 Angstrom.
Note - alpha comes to 16.66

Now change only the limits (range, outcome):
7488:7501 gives 14.57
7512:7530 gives 10.01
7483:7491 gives 16.2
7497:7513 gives 8.251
